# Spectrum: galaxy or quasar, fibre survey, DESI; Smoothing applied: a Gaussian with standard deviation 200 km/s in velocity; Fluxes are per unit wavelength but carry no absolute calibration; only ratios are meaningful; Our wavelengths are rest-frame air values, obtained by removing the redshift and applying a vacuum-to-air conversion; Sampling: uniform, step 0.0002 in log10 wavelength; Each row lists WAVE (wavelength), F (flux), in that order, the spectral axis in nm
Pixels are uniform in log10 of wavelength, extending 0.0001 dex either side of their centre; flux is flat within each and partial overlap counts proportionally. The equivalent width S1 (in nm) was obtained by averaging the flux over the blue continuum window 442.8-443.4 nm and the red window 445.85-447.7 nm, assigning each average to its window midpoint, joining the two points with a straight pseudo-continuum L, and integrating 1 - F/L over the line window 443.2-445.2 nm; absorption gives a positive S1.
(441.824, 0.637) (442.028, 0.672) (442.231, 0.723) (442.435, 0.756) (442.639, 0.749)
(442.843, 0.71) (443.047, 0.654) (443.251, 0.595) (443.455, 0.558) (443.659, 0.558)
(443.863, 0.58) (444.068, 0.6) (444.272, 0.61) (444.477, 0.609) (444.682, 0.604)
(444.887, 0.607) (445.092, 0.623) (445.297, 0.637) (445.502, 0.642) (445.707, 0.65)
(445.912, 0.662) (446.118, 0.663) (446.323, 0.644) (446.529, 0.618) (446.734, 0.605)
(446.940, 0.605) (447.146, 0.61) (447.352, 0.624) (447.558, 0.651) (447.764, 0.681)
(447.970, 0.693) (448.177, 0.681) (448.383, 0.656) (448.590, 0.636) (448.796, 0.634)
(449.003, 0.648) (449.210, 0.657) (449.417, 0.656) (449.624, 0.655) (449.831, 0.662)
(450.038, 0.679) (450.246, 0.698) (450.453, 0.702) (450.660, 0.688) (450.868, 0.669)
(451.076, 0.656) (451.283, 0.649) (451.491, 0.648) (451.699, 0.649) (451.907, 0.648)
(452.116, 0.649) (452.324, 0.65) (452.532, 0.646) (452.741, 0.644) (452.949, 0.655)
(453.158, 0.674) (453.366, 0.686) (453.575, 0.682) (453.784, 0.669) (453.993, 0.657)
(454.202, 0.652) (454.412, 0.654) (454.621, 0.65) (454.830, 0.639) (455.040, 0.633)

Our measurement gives 0.14 nm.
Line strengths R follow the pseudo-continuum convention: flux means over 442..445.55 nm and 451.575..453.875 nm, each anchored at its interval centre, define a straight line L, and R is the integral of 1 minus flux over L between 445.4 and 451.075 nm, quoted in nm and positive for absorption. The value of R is -0.05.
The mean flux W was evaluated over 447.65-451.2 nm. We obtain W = 0.668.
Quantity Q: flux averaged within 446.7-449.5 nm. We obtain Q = 0.646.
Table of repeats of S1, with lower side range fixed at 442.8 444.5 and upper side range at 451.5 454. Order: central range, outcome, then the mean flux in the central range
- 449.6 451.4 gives -0.08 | 0.674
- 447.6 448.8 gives -0.06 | 0.665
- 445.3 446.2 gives -0.05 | 0.652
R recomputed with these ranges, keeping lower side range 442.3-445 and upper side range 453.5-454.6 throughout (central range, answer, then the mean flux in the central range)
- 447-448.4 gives -0.03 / 0.655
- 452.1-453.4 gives 0.00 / 0.657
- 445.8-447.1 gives 0.01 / 0.632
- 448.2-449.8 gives -0.01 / 0.651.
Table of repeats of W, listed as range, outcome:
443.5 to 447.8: 0.621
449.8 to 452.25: 0.666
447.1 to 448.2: 0.657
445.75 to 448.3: 0.645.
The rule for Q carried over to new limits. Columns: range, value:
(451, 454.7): 0.657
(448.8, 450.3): 0.661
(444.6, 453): 0.65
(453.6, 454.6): 0.659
